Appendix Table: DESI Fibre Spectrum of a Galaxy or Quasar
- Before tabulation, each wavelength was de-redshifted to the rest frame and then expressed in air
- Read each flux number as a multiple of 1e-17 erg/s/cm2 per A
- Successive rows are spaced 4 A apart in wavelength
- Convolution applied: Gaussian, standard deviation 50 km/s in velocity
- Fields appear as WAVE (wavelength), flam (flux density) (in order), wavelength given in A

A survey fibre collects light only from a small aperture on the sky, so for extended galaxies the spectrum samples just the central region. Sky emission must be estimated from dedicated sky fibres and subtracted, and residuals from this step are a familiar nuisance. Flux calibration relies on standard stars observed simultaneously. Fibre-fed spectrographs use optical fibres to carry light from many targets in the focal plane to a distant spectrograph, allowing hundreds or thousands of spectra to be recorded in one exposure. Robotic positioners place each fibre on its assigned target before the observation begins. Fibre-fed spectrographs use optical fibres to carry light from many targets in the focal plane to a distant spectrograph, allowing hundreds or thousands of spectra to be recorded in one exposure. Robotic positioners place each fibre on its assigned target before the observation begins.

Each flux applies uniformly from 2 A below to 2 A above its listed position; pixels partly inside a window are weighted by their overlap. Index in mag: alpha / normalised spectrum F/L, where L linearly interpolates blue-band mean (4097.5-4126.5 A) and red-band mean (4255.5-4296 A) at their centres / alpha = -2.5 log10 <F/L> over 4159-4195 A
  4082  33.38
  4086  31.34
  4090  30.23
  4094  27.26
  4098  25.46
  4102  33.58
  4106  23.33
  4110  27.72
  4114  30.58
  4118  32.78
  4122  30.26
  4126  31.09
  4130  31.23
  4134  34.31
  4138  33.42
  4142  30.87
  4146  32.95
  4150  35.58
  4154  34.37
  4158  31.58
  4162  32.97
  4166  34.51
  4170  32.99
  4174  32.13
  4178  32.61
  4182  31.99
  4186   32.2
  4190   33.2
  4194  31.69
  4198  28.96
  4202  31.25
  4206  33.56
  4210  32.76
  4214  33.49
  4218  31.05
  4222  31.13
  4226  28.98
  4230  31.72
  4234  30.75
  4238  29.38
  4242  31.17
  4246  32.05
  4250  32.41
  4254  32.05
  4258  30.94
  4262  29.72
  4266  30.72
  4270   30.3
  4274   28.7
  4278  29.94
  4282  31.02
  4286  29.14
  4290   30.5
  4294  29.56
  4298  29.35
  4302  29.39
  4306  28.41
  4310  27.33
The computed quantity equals -0.10 mag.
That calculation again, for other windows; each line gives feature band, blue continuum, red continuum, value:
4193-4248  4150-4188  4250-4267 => 0.020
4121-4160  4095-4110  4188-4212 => -0.120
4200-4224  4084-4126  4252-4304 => -0.084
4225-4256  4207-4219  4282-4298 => 0.017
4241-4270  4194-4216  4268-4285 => -0.024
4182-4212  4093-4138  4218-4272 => -0.049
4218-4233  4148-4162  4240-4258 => 0.056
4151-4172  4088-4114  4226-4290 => -0.150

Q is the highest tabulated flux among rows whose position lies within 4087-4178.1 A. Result 35.58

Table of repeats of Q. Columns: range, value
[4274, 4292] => 31.02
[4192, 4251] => 33.56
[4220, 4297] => 32.41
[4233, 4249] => 32.05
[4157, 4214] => 34.51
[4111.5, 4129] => 32.78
